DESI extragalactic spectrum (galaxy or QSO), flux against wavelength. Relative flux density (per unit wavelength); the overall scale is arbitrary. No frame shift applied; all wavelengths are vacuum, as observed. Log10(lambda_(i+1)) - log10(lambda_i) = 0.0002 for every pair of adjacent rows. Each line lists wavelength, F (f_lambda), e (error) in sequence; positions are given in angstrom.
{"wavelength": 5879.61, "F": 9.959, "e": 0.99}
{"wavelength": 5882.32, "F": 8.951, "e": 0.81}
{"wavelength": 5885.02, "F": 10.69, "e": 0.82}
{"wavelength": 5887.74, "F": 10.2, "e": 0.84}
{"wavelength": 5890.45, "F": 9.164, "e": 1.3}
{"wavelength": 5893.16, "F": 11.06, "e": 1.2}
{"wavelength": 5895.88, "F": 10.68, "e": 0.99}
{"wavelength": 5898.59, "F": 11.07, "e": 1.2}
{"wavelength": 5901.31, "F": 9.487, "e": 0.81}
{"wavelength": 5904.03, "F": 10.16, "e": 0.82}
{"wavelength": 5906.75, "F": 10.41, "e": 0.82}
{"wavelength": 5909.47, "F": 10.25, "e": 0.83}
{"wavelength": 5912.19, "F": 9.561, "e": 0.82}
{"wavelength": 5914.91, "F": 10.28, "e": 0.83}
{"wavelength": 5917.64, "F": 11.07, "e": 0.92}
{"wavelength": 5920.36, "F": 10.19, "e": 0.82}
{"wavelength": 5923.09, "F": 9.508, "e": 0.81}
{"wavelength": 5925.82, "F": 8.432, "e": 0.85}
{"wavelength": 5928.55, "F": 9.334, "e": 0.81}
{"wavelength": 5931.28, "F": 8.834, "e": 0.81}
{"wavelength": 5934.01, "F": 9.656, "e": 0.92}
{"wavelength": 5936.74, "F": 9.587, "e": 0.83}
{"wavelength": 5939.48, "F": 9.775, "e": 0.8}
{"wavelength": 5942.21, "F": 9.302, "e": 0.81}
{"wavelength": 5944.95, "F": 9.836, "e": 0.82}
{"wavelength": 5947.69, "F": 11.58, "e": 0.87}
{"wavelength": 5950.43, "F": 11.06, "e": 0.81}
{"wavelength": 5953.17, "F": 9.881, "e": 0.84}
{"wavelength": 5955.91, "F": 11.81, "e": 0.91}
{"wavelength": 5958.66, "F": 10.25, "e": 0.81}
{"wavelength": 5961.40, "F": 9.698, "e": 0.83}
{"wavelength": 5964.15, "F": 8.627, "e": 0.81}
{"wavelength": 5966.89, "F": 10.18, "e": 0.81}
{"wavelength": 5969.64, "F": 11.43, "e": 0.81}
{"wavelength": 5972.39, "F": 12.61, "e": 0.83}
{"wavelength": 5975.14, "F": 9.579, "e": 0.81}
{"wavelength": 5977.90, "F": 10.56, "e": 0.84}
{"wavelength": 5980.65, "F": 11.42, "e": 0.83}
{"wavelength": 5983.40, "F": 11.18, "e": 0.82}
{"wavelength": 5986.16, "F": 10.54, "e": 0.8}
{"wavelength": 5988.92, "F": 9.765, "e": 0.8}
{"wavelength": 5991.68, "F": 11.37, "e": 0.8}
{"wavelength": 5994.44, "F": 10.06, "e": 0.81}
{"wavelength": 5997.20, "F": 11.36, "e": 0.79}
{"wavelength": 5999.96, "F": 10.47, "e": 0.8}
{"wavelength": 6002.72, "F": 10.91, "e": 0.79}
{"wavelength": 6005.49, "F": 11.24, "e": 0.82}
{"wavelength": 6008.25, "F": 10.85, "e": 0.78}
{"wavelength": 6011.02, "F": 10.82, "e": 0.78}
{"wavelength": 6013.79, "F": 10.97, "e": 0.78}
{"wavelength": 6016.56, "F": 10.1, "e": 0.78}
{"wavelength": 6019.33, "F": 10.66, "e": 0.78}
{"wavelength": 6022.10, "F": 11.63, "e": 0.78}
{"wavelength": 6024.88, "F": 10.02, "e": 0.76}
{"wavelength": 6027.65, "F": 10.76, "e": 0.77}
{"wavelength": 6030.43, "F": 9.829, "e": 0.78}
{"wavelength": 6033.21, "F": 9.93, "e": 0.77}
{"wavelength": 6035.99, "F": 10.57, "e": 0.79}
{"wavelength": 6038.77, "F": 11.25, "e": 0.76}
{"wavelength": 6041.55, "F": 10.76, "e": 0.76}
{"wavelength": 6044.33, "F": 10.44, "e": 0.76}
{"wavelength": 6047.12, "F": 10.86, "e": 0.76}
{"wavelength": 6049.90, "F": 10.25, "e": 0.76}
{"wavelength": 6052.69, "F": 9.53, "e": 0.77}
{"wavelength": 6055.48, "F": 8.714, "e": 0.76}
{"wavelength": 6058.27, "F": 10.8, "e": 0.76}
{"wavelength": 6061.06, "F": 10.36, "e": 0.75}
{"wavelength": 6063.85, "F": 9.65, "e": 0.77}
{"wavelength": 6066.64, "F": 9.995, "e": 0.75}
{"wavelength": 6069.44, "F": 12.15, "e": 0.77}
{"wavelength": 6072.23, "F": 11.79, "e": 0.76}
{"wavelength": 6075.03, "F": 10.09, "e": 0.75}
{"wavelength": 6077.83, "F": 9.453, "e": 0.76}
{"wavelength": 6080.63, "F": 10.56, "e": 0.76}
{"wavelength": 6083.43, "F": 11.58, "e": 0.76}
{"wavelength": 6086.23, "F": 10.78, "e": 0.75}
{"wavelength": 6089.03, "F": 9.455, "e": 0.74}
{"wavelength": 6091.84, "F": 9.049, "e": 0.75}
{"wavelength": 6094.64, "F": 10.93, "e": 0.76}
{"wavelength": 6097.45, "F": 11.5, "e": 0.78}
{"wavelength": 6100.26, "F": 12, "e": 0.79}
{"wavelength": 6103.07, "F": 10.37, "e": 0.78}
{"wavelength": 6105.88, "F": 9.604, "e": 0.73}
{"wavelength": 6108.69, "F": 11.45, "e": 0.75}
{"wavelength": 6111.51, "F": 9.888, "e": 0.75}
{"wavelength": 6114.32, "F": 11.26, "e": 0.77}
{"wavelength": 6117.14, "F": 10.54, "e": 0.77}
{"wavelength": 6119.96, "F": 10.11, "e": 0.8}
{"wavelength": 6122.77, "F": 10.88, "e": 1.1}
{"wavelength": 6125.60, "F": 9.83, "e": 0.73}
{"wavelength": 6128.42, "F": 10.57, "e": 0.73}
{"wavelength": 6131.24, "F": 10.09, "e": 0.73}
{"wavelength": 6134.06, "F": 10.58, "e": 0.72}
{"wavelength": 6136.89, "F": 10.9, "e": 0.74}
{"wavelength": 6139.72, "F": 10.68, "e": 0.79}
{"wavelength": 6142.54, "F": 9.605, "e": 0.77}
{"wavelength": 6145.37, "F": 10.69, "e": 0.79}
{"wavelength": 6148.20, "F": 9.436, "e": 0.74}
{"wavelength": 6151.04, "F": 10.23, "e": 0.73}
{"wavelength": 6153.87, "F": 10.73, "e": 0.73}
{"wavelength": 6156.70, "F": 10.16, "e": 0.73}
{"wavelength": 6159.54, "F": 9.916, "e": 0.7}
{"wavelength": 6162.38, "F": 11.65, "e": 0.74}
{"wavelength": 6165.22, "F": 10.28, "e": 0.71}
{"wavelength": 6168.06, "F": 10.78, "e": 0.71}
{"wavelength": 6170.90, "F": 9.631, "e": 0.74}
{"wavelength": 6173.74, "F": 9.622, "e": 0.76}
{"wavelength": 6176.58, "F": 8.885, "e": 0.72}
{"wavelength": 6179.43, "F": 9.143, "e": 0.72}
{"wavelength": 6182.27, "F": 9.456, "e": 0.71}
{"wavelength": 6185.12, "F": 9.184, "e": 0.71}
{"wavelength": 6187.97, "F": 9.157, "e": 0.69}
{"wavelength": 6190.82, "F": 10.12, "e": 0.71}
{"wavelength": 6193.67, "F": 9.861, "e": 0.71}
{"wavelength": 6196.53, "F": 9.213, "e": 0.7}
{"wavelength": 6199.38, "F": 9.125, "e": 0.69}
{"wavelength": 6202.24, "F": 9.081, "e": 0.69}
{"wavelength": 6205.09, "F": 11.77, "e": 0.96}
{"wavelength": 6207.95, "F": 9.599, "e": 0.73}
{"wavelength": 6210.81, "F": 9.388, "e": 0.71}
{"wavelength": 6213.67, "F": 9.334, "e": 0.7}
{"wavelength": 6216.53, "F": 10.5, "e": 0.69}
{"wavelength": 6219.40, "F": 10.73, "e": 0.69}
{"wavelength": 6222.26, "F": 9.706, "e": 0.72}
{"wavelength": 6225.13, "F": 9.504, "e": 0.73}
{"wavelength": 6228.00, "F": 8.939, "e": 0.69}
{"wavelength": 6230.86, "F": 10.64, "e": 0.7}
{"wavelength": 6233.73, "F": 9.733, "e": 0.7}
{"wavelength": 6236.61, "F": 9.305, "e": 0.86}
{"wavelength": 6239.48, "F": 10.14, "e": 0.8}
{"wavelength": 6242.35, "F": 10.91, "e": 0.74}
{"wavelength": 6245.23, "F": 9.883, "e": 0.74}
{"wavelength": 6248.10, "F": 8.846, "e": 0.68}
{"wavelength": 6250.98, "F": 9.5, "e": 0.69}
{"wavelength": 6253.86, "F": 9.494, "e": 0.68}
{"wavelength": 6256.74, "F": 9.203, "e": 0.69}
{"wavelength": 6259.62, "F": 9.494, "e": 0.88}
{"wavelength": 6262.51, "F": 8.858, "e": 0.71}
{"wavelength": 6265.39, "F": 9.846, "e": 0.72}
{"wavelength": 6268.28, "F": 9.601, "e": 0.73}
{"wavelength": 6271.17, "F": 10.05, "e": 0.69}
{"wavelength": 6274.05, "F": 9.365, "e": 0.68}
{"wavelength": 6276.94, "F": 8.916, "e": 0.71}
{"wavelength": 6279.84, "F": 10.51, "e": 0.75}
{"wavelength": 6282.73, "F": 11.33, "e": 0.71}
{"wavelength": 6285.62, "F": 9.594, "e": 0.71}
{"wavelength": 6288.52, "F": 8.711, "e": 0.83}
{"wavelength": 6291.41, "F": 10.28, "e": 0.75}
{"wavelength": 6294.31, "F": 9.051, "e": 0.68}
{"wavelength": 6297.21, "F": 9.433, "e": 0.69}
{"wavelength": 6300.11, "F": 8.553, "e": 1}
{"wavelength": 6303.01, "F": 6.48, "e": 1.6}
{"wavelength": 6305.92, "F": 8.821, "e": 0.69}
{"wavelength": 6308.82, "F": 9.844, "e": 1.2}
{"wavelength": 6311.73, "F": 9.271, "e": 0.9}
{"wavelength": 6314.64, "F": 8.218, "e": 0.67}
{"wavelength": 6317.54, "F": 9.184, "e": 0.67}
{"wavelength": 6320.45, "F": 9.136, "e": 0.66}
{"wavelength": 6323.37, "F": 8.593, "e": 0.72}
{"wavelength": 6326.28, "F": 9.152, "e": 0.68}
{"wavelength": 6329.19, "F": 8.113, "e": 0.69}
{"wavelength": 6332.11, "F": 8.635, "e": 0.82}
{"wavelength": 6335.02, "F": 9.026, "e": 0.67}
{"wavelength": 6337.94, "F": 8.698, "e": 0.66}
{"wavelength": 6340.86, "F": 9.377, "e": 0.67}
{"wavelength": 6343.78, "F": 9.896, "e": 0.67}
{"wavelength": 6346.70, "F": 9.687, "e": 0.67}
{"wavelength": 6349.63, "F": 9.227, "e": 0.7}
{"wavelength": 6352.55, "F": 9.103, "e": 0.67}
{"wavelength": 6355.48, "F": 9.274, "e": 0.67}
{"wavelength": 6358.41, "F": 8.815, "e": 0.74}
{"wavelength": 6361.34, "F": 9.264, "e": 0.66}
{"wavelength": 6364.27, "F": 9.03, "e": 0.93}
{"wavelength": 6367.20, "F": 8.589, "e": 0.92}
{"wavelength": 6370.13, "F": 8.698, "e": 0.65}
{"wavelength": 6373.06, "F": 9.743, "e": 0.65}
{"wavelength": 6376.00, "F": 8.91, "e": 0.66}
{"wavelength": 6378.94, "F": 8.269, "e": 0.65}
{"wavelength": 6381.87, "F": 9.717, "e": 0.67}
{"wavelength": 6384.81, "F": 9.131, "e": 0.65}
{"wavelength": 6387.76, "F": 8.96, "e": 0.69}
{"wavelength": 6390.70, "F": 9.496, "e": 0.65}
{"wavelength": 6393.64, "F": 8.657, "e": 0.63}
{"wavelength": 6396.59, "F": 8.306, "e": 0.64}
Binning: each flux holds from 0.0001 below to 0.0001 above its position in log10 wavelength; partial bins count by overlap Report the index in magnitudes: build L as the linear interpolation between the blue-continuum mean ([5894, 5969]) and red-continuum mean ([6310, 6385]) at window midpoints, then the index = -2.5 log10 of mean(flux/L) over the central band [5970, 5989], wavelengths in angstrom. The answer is -0.10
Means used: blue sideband 10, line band 10.9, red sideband 9.03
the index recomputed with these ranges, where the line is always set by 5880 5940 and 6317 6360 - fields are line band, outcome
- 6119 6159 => -0.09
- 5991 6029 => -0.11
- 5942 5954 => -0.06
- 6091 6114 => -0.12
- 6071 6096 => -0.09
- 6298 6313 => 0.06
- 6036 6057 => -0.07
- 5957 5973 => -0.06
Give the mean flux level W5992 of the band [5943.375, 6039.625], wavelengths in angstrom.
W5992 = 10.6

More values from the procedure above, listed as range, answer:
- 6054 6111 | 10.5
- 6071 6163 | 10.5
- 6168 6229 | 9.65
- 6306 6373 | 9.05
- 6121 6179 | 10.2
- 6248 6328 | 9.26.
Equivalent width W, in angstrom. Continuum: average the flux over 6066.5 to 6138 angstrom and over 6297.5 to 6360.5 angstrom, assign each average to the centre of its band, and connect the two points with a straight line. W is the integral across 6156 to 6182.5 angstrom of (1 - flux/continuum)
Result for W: 0.37 angstrom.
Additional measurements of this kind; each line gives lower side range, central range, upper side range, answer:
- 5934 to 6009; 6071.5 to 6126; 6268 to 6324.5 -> -2.86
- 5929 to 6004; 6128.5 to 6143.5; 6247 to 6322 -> -0.92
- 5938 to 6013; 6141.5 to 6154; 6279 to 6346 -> -0.32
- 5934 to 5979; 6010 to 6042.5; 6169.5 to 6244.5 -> -1.40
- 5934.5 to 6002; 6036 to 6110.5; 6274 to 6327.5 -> -3.24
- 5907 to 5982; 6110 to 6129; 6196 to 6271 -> -1.05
